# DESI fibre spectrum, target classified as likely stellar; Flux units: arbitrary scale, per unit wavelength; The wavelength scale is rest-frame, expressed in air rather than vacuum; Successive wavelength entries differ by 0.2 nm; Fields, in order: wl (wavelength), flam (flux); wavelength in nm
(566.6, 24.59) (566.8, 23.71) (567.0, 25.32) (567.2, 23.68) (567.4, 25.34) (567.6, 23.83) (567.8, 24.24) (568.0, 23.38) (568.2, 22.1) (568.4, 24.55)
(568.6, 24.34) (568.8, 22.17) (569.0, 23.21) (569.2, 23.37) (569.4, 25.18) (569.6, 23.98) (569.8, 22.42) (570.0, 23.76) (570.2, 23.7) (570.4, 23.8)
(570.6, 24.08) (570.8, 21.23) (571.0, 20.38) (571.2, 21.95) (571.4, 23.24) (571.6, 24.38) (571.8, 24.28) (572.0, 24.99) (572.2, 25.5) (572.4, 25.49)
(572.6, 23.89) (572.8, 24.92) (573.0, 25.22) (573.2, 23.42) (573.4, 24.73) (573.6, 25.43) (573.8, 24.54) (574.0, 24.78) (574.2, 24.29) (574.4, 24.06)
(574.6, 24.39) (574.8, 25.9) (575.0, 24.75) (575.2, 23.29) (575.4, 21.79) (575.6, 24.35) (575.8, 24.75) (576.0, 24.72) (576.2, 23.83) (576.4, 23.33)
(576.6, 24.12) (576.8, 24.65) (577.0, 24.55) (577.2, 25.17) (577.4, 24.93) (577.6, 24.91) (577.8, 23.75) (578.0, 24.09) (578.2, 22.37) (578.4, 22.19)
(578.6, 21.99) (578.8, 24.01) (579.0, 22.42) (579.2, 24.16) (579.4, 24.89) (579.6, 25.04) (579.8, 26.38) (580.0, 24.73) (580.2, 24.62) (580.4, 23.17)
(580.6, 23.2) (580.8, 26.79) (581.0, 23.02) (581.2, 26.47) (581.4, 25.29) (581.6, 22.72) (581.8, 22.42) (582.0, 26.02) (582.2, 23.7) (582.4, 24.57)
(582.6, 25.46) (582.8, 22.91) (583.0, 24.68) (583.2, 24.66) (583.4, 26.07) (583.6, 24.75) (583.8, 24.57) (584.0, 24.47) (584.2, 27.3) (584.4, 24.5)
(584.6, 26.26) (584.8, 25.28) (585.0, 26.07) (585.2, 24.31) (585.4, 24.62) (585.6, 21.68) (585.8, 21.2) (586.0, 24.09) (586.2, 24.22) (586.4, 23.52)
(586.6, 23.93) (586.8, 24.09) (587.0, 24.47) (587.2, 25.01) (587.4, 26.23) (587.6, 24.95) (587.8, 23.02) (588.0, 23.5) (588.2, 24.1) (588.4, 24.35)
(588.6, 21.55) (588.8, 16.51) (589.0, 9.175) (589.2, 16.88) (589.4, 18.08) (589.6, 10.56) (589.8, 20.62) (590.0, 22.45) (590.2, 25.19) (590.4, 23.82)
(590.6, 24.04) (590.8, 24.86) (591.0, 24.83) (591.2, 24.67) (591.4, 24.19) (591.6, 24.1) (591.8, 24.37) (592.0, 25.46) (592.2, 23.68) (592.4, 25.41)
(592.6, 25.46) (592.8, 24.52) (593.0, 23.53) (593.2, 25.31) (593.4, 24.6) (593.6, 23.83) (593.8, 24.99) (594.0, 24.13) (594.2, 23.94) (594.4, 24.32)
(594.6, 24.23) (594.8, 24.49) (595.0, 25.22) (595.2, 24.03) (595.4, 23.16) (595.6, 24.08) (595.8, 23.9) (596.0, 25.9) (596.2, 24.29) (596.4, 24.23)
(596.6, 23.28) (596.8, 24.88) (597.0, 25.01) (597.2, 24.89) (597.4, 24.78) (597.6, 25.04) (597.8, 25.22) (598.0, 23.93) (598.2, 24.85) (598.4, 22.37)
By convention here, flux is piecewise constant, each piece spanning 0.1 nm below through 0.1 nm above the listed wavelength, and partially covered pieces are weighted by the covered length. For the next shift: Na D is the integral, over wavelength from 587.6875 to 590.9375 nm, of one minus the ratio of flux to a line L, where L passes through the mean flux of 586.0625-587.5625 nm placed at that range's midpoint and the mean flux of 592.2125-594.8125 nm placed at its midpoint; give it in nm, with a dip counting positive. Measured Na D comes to 0.516 nm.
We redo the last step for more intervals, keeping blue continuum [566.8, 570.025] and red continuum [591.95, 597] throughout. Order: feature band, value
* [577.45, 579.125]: 0.053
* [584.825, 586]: 0.024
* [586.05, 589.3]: 0.271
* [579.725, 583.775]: -0.074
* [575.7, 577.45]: -0.032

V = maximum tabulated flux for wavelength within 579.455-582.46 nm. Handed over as 26.79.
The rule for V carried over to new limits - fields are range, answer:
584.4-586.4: 26.26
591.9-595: 25.46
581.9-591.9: 27.3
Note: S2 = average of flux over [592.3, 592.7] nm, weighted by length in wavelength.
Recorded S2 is 25.4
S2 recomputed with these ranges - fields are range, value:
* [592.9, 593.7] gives 24.3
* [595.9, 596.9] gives 24.5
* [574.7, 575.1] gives 25.3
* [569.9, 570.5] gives 23.8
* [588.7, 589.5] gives 15.2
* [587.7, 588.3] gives 23.5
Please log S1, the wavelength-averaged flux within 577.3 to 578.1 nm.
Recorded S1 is 24.4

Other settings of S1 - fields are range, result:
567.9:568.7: 23.6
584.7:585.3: 25.2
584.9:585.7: 24.2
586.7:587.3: 24.5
